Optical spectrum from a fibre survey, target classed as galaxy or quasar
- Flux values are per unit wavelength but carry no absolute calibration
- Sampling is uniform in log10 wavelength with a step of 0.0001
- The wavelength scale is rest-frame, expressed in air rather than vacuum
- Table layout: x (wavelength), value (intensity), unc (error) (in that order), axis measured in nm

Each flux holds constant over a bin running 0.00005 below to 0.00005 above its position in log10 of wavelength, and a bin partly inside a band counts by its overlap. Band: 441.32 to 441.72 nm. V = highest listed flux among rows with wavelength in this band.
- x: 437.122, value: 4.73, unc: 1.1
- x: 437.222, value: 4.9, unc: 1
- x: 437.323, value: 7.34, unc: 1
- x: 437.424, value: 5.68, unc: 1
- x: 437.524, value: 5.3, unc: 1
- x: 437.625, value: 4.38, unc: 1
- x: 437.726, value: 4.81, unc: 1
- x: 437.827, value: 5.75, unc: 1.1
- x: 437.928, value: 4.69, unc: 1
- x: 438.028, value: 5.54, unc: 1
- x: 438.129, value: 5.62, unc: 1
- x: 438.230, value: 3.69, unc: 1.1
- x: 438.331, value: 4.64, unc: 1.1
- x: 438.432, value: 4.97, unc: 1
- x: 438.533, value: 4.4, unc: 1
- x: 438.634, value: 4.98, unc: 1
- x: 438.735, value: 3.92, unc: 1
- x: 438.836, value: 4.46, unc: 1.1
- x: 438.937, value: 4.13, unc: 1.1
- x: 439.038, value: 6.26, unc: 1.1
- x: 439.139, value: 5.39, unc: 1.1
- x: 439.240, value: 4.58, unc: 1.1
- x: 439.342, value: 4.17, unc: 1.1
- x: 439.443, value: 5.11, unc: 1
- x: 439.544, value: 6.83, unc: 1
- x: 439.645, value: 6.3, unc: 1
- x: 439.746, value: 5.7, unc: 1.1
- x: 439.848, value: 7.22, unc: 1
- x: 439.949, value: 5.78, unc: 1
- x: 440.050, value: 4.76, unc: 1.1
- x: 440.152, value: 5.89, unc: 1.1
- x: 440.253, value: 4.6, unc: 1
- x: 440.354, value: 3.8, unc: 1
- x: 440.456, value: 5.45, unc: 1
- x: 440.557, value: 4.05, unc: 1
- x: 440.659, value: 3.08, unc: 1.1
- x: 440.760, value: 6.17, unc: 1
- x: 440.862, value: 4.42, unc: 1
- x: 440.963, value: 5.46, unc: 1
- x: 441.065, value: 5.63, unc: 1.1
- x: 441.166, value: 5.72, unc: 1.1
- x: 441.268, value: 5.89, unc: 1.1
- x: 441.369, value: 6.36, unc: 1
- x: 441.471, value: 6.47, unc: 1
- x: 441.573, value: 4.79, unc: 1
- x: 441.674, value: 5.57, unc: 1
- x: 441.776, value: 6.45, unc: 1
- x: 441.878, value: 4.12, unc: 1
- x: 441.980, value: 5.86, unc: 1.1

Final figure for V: 6.47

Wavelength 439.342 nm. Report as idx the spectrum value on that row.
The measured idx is 4.17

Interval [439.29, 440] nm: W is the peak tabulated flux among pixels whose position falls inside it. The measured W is 7.22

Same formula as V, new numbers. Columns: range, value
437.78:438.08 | 5.75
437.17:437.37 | 7.34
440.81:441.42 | 6.36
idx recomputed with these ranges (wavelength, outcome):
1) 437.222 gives 4.9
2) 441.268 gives 5.89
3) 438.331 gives 4.64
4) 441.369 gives 6.36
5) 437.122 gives 4.73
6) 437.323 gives 7.34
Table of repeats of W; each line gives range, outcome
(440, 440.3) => 5.89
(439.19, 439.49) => 5.11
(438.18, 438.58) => 4.97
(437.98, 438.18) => 5.62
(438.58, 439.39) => 6.26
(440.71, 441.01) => 6.17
